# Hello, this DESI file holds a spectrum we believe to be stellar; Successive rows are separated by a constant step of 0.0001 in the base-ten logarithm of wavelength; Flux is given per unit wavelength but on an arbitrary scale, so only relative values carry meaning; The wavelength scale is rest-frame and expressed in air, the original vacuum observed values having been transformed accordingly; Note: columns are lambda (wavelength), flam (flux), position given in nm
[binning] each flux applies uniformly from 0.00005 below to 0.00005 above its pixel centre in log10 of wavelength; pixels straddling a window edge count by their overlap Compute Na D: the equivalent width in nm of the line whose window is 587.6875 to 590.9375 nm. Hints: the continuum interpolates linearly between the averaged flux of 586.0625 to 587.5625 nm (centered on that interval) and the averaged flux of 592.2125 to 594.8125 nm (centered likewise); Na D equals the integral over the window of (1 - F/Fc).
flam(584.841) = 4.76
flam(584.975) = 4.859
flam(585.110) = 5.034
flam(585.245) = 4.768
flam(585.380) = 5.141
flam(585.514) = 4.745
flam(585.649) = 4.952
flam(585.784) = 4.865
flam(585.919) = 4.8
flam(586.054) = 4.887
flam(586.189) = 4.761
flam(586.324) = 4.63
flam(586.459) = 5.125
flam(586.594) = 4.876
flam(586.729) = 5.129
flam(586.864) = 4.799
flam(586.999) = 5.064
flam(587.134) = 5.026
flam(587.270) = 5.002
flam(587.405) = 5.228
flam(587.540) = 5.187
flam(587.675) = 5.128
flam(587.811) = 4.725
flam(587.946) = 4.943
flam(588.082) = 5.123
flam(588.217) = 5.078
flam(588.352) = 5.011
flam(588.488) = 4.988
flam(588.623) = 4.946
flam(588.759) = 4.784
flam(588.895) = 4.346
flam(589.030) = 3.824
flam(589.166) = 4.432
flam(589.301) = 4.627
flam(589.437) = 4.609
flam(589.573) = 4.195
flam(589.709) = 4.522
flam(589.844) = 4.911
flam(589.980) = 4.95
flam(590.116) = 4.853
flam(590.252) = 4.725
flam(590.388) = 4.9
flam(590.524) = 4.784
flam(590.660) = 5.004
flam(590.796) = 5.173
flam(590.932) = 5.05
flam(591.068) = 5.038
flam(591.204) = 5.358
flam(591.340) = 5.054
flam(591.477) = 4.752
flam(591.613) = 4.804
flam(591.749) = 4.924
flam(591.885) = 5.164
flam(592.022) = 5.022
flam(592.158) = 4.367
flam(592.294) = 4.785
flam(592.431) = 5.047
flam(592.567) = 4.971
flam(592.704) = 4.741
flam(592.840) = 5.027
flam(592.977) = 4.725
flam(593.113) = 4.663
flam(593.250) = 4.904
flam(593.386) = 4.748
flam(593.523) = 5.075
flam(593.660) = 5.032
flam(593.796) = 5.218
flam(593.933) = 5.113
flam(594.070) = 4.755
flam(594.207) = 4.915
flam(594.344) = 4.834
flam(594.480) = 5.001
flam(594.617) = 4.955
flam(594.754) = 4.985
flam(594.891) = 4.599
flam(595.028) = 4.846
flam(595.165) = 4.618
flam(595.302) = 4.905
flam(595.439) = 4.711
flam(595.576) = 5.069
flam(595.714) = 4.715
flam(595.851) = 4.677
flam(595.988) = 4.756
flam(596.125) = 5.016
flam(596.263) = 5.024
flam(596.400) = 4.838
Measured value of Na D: 0.12 nm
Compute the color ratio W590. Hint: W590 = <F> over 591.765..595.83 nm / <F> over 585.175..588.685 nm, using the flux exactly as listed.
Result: 0.98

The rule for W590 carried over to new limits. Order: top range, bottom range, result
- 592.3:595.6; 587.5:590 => 1.03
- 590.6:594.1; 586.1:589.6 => 1.02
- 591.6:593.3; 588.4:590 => 1.06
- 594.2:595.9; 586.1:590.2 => 1.00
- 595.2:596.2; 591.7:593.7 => 0.99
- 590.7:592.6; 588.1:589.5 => 1.06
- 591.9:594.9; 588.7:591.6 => 1.03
